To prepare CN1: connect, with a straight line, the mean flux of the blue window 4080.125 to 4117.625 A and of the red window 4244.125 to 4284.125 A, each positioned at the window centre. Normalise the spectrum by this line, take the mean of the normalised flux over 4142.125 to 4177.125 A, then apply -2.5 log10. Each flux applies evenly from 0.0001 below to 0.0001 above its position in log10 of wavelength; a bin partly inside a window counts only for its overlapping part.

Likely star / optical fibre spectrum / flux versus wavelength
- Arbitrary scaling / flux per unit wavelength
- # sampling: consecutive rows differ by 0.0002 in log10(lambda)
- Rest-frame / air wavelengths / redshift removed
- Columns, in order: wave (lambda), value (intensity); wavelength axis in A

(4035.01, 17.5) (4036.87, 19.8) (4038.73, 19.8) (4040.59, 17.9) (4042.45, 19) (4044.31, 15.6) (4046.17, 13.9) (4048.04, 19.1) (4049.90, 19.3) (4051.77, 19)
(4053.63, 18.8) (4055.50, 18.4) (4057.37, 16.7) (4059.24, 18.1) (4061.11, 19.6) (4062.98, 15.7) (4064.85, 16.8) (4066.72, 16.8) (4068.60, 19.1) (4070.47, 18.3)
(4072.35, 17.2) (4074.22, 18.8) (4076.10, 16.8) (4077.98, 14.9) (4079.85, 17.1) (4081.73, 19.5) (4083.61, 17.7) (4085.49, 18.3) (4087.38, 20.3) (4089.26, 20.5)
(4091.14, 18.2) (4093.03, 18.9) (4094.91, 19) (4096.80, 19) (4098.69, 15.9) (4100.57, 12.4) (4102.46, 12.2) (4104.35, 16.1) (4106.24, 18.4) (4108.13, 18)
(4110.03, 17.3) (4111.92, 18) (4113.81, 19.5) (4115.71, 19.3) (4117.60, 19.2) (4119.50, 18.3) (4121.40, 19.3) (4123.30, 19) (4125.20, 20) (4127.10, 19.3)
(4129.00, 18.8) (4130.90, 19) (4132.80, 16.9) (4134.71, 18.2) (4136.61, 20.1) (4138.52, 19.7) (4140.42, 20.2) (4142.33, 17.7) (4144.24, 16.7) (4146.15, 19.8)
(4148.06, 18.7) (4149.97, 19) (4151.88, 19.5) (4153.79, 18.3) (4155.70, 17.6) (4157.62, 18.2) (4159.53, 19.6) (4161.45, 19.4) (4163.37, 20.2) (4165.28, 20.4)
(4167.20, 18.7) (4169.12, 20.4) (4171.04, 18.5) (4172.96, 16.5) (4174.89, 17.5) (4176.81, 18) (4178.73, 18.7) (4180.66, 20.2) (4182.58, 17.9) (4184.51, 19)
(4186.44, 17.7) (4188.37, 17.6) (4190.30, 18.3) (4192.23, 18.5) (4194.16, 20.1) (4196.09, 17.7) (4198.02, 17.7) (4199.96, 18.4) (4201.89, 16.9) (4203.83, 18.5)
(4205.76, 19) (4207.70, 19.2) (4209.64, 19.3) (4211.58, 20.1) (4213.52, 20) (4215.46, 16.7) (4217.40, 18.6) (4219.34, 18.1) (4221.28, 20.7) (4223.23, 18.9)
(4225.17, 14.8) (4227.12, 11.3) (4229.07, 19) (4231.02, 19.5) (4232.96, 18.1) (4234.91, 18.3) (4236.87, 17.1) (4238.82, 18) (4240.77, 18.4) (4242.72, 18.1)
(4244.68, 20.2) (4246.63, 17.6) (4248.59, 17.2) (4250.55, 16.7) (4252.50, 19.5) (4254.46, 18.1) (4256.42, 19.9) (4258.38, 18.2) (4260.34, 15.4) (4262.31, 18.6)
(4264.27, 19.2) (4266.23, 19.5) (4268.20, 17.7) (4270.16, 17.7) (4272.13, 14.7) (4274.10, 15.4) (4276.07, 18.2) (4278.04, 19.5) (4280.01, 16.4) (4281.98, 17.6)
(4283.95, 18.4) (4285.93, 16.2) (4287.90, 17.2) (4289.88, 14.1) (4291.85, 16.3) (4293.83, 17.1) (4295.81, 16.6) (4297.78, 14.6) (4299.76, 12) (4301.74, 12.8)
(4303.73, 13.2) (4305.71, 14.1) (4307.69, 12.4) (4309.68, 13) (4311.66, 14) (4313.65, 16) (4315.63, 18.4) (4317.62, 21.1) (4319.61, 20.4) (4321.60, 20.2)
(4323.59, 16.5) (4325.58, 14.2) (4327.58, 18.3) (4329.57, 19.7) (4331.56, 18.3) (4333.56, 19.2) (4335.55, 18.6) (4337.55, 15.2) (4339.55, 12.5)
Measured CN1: -0.05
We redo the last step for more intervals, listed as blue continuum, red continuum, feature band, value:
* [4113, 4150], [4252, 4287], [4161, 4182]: -0.020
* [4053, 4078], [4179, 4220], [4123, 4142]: -0.057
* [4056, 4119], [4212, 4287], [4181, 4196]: -0.041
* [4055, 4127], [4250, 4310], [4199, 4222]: -0.108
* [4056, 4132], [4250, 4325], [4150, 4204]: -0.070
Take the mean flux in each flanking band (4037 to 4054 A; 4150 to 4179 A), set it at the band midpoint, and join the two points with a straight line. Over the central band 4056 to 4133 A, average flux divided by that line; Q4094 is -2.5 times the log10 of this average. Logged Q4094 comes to 0.03 mag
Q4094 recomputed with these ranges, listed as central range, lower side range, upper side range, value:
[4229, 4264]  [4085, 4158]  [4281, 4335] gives -0.07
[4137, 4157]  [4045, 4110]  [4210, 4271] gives -0.06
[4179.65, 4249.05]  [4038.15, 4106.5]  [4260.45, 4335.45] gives -0.07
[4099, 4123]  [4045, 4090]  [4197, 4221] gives 0.05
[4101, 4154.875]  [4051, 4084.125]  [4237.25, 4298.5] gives -0.04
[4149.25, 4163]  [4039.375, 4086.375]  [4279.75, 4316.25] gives -0.13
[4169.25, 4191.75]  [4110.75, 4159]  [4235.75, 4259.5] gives 0.02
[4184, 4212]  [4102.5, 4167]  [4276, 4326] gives -0.05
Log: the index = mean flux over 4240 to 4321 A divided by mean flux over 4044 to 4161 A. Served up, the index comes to 0.93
